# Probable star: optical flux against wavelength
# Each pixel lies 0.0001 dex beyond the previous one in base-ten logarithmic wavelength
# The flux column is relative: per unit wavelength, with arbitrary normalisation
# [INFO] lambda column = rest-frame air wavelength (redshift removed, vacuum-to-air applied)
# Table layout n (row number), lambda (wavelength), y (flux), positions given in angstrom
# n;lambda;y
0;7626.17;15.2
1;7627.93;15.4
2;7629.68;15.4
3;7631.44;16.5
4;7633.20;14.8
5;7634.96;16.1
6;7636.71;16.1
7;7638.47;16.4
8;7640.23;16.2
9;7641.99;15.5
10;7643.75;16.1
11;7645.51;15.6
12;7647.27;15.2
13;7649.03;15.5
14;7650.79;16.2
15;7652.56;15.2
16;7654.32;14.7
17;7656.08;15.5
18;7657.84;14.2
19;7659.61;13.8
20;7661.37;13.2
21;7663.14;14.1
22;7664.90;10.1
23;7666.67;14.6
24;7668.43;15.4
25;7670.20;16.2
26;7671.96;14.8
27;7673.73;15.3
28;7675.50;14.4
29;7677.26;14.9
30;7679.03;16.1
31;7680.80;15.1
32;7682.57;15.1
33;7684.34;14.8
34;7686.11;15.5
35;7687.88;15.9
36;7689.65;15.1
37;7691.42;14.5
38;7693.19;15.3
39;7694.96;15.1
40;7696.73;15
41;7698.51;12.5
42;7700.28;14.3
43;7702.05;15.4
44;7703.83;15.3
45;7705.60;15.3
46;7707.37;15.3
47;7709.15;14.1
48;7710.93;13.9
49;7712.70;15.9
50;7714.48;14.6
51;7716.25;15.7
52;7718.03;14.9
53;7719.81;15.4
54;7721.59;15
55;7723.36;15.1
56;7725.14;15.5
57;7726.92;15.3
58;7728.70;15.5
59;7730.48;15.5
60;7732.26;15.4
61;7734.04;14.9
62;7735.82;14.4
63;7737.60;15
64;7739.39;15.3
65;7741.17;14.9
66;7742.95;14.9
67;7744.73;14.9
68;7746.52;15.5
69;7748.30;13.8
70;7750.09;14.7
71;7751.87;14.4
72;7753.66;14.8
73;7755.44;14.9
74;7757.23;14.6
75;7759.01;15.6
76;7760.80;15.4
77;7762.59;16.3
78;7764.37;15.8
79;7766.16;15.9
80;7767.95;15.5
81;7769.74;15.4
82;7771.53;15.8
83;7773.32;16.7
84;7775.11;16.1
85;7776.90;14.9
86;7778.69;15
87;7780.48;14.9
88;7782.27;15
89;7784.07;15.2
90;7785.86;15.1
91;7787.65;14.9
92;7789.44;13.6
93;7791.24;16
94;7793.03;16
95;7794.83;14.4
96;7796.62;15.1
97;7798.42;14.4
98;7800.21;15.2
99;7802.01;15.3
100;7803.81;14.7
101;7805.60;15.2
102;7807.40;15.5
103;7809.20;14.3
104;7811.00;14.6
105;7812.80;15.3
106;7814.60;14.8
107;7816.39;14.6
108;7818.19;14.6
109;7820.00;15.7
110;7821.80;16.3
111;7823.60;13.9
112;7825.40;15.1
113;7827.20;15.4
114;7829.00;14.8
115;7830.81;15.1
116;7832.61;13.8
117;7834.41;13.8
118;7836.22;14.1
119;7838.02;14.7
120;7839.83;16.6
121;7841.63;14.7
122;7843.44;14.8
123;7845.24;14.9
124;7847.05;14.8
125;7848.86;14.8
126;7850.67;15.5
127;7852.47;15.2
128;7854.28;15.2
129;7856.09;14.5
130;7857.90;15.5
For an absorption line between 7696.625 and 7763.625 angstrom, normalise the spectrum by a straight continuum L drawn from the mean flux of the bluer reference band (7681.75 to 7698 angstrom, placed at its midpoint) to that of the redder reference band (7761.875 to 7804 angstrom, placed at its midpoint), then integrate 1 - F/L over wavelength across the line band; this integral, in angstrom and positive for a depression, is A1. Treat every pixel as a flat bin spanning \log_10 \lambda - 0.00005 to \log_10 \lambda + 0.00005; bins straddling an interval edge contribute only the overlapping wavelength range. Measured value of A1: 0.9 angstrom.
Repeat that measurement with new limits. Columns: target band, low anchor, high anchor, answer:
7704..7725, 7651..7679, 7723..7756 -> -0.3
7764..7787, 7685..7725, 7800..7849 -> -0.8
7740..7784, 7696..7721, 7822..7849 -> -1.3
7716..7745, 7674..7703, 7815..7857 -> -0.4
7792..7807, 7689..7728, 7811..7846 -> -0.2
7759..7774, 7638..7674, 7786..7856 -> -0.9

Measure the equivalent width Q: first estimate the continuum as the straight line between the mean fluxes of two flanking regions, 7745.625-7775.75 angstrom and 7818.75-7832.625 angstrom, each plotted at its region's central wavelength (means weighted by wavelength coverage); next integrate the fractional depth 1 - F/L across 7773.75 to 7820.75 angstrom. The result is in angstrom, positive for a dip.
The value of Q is 0.5 angstrom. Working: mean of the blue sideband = 15.4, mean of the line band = 15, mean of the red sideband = 15.1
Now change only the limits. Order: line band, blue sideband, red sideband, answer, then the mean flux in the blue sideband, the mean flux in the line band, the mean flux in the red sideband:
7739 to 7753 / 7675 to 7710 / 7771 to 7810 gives 0.26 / 15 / 14.8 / 15.1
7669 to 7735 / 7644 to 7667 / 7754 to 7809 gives -1.36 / 14.5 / 15.1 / 15.3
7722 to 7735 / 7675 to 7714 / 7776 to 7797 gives -0.28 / 14.9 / 15.3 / 15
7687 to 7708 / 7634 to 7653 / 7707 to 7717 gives 0.24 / 15.8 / 14.9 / 14.9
